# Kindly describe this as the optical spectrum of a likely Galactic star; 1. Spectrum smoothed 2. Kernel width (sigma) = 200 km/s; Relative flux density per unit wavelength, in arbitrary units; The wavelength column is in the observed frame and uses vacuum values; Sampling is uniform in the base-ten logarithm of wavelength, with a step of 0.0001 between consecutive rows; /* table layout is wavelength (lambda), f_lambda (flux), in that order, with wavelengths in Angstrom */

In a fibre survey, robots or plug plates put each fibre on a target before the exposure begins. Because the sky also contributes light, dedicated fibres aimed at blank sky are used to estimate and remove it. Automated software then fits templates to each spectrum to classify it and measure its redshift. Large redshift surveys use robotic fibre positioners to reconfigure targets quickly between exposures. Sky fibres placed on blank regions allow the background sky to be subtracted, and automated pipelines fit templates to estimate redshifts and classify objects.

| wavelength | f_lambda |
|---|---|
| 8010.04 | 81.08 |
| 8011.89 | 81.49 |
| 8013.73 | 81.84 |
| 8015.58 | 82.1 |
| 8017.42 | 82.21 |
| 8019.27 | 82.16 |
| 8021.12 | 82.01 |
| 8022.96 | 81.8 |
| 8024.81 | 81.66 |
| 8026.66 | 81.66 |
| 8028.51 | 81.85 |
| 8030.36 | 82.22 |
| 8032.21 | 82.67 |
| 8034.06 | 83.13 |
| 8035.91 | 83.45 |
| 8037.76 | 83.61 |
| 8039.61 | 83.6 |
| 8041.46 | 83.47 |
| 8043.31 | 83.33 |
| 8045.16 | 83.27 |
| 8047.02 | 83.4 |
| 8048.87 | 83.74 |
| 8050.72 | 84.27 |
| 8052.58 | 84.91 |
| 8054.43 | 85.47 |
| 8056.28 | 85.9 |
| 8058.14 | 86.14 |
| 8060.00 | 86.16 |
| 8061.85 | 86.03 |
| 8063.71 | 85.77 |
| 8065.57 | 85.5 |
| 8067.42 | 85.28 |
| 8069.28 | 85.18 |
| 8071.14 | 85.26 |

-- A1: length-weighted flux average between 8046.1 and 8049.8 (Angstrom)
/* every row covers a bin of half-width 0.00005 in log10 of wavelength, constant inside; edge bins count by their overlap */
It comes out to 83.7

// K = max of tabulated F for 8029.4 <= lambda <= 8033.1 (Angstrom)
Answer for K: 82.67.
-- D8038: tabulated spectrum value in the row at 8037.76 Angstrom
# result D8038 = 83.61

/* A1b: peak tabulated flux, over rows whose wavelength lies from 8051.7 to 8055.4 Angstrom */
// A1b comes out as 85.47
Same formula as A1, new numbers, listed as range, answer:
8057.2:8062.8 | 86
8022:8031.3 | 81.8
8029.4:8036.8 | 82.8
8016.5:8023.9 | 82.1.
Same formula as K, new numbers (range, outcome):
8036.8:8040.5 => 83.61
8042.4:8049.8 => 83.74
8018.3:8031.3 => 82.22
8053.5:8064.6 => 86.16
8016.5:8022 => 82.21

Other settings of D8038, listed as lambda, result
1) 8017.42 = 82.21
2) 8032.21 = 82.67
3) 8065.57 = 85.5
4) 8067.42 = 85.28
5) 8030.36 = 82.22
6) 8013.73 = 81.84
